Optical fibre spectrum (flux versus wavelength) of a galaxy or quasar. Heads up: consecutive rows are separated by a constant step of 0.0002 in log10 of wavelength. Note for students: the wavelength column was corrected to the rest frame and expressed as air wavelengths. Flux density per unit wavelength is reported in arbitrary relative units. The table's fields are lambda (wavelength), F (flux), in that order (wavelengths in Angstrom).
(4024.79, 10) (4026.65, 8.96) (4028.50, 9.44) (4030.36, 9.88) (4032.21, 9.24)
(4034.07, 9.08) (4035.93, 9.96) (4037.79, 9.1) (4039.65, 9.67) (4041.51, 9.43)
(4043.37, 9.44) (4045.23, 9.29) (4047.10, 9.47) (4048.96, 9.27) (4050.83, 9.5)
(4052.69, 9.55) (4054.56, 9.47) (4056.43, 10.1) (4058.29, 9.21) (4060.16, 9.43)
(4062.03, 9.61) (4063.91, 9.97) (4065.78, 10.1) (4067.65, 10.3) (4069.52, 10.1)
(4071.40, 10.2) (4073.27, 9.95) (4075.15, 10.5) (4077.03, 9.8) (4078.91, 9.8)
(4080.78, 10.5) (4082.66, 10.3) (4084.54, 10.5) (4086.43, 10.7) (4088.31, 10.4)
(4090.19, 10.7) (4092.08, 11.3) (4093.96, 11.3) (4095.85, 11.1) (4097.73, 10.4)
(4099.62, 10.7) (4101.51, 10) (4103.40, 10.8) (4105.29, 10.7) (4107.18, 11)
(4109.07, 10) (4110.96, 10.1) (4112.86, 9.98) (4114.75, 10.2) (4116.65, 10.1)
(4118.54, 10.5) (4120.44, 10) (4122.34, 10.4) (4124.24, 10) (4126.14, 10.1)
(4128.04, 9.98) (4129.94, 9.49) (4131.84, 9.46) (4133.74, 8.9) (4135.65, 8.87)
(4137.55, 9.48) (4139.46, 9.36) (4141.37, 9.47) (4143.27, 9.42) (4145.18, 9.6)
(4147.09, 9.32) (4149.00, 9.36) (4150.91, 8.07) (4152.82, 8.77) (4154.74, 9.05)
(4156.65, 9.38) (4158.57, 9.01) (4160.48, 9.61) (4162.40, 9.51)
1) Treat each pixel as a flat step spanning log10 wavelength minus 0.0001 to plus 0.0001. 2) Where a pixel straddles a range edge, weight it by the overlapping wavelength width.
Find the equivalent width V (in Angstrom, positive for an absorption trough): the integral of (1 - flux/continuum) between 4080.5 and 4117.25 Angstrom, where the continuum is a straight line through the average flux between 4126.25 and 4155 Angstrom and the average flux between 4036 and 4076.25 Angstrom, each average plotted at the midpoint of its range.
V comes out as -4.1 Angstrom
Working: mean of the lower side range 9.7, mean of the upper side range 9.27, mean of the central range 10.5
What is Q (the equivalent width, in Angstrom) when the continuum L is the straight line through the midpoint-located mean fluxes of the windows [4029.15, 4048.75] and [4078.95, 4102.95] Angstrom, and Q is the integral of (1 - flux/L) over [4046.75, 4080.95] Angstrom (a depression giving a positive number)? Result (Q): 0.6 Angstrom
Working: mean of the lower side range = 9.45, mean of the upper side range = 10.6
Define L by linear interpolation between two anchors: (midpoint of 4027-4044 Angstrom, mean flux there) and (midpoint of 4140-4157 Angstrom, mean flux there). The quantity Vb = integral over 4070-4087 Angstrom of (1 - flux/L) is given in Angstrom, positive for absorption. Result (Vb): -1.6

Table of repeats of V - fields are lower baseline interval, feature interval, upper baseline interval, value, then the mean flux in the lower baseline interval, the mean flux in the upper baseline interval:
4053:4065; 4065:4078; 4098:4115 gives -0.40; 9.63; 10.4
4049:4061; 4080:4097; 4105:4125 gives -1.40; 9.53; 10.3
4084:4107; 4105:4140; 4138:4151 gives 0.12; 10.7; 9.31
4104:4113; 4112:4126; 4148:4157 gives -0.17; 10.4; 8.9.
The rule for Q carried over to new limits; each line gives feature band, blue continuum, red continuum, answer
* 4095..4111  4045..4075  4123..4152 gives -1.7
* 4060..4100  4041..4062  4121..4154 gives -3.8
